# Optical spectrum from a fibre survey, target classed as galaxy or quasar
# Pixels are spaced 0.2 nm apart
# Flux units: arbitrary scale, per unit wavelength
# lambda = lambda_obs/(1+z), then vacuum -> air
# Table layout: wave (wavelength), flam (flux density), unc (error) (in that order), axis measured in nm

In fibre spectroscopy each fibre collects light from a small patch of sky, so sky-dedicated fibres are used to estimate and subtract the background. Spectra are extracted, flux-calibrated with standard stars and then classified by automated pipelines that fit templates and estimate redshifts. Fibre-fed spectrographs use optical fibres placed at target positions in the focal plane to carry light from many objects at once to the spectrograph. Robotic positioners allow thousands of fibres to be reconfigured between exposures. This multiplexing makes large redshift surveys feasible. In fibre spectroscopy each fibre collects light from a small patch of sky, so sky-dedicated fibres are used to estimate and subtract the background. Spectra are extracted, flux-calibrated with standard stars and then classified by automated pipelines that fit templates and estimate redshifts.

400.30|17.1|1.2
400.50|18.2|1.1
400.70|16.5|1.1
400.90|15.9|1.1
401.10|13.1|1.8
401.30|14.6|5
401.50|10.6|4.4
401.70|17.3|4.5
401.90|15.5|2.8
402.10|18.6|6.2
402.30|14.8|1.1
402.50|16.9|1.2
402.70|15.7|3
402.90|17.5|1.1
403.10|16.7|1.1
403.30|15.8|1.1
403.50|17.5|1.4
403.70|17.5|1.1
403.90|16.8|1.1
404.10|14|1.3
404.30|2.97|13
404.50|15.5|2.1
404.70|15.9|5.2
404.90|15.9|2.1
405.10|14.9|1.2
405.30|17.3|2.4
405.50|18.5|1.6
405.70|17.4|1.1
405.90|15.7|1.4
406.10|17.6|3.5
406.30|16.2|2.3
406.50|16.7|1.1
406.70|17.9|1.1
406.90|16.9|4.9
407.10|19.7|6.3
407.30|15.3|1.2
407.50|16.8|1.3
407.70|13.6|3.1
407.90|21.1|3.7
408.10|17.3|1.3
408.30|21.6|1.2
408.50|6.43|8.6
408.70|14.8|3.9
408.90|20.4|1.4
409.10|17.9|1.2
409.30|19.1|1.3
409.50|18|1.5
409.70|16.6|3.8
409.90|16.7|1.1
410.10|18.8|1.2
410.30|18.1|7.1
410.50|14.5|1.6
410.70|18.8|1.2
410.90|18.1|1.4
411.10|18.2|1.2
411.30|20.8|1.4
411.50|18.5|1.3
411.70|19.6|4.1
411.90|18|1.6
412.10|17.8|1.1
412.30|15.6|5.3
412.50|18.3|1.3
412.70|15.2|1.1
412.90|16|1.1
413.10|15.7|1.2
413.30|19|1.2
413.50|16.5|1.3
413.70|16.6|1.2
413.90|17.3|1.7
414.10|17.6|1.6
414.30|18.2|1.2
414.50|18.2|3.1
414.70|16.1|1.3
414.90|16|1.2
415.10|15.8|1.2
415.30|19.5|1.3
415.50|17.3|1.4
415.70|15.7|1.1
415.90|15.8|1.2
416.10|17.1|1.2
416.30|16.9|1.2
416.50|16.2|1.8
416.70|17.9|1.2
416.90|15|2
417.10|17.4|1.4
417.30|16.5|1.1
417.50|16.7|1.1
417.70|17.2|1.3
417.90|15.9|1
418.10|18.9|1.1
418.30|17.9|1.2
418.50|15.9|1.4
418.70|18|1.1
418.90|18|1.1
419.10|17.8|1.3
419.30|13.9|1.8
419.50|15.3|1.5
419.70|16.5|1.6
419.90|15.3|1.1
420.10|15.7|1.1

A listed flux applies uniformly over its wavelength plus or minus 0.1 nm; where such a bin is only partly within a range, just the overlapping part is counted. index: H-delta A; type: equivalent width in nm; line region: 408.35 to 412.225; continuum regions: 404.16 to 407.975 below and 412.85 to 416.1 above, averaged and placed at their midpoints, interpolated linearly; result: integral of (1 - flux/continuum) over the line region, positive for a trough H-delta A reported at -0.22 nm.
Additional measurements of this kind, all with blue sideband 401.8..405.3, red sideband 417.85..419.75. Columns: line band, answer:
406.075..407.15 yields -0.11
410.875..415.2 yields -0.28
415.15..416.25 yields -0.03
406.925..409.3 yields -0.15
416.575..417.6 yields 0.00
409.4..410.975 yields -0.13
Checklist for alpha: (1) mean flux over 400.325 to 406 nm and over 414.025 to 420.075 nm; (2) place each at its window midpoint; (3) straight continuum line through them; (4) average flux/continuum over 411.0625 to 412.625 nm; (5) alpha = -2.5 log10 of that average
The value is -0.12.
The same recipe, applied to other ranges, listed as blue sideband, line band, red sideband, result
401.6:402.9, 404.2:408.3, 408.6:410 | 0.06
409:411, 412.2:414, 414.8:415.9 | 0.03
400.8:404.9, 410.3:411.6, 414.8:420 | -0.13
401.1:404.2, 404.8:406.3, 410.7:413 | -0.01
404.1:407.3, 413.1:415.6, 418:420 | -0.05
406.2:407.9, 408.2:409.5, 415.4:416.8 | 0.00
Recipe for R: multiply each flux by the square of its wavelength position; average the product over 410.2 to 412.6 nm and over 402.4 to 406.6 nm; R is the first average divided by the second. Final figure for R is 1.18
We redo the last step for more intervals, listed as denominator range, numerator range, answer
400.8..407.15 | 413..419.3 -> 1.14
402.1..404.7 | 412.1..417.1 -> 1.16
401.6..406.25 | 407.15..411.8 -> 1.13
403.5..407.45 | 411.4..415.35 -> 1.12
